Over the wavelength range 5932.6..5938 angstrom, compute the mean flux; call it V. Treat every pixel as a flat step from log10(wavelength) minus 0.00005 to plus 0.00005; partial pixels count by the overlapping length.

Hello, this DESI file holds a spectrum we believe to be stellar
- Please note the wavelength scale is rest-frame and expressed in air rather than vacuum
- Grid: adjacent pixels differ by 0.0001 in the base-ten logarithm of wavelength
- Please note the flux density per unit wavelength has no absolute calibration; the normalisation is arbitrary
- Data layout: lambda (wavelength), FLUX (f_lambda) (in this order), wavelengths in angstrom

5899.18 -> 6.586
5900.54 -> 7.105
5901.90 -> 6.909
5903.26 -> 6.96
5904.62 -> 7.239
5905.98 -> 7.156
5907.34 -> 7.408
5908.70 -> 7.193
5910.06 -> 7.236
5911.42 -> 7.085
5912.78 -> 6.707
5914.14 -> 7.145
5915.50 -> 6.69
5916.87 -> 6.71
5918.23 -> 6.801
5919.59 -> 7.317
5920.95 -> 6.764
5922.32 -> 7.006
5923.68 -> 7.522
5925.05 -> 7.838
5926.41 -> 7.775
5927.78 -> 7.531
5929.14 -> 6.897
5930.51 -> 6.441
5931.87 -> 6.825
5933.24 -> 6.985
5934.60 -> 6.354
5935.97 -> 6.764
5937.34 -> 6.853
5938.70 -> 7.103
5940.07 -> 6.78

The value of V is 6.74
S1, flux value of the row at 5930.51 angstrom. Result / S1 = 6.441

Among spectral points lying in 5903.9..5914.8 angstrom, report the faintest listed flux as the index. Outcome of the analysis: 6.707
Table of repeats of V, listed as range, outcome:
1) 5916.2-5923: 6.92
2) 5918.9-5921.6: 7.06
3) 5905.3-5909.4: 7.25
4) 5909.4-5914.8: 7.05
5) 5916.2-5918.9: 6.76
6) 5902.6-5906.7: 7.12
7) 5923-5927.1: 7.7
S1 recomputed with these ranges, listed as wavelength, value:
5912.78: 6.707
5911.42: 7.085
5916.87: 6.71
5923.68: 7.522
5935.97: 6.764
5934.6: 6.354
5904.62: 7.239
